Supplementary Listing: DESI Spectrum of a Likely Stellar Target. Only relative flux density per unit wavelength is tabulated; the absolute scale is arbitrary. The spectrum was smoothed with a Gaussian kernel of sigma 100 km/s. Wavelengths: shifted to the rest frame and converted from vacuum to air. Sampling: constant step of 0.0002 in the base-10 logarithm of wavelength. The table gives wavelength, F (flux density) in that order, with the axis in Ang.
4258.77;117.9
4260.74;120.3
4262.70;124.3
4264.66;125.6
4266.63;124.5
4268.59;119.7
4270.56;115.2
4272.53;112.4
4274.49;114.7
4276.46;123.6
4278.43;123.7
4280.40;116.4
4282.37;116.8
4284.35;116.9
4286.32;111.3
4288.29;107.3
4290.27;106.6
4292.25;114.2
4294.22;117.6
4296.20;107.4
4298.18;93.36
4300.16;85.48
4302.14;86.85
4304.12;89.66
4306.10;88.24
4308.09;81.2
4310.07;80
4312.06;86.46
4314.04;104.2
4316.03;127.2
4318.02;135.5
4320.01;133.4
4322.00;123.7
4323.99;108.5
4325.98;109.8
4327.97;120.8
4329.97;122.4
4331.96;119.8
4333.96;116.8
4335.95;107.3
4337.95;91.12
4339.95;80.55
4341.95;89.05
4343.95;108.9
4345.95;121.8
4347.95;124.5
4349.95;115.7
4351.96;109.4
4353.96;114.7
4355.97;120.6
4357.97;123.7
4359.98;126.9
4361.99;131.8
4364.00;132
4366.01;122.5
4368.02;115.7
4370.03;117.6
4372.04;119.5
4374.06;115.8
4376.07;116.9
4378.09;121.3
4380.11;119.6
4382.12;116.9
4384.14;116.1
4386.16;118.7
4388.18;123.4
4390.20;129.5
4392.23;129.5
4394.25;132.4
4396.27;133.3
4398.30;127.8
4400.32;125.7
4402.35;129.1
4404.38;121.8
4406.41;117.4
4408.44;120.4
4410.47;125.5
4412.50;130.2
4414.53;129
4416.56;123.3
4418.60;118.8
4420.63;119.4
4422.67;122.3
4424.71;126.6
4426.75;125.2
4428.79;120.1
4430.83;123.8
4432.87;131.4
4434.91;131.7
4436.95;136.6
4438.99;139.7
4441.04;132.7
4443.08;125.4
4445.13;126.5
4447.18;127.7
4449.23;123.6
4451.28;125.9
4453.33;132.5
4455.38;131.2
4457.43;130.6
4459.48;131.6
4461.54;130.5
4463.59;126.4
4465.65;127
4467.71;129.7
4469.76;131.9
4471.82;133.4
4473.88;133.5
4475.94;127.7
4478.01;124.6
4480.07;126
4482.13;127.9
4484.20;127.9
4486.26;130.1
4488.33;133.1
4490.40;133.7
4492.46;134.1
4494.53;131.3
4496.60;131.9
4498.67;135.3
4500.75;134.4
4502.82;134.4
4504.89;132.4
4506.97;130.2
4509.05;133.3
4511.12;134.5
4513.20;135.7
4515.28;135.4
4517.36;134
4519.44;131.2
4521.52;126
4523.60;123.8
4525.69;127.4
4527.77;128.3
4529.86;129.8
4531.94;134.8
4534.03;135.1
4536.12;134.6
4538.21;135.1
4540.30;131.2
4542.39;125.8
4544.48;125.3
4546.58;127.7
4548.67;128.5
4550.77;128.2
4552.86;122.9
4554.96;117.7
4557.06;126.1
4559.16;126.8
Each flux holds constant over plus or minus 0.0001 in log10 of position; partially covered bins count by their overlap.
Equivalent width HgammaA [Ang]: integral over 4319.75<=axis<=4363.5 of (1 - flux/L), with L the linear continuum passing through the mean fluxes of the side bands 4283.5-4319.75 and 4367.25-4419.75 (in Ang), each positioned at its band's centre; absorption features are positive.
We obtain -1.16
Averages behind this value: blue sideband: 103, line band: 114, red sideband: 123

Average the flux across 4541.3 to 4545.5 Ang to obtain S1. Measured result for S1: 126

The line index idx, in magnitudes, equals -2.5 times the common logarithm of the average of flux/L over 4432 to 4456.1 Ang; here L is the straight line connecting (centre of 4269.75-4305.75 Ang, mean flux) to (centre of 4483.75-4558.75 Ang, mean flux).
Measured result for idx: -0.06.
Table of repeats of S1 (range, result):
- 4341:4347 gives 107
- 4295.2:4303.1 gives 93.3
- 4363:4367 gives 127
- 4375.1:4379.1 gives 119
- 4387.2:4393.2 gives 127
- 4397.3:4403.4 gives 128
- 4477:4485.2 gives 127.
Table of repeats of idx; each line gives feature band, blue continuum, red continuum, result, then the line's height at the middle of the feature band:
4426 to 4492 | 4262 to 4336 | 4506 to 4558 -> -0.05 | 124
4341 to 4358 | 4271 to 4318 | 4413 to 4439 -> 0.00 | 114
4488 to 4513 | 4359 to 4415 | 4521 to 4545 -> -0.04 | 129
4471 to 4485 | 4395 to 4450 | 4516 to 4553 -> 0.00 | 128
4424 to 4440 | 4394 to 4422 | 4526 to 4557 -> -0.03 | 126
